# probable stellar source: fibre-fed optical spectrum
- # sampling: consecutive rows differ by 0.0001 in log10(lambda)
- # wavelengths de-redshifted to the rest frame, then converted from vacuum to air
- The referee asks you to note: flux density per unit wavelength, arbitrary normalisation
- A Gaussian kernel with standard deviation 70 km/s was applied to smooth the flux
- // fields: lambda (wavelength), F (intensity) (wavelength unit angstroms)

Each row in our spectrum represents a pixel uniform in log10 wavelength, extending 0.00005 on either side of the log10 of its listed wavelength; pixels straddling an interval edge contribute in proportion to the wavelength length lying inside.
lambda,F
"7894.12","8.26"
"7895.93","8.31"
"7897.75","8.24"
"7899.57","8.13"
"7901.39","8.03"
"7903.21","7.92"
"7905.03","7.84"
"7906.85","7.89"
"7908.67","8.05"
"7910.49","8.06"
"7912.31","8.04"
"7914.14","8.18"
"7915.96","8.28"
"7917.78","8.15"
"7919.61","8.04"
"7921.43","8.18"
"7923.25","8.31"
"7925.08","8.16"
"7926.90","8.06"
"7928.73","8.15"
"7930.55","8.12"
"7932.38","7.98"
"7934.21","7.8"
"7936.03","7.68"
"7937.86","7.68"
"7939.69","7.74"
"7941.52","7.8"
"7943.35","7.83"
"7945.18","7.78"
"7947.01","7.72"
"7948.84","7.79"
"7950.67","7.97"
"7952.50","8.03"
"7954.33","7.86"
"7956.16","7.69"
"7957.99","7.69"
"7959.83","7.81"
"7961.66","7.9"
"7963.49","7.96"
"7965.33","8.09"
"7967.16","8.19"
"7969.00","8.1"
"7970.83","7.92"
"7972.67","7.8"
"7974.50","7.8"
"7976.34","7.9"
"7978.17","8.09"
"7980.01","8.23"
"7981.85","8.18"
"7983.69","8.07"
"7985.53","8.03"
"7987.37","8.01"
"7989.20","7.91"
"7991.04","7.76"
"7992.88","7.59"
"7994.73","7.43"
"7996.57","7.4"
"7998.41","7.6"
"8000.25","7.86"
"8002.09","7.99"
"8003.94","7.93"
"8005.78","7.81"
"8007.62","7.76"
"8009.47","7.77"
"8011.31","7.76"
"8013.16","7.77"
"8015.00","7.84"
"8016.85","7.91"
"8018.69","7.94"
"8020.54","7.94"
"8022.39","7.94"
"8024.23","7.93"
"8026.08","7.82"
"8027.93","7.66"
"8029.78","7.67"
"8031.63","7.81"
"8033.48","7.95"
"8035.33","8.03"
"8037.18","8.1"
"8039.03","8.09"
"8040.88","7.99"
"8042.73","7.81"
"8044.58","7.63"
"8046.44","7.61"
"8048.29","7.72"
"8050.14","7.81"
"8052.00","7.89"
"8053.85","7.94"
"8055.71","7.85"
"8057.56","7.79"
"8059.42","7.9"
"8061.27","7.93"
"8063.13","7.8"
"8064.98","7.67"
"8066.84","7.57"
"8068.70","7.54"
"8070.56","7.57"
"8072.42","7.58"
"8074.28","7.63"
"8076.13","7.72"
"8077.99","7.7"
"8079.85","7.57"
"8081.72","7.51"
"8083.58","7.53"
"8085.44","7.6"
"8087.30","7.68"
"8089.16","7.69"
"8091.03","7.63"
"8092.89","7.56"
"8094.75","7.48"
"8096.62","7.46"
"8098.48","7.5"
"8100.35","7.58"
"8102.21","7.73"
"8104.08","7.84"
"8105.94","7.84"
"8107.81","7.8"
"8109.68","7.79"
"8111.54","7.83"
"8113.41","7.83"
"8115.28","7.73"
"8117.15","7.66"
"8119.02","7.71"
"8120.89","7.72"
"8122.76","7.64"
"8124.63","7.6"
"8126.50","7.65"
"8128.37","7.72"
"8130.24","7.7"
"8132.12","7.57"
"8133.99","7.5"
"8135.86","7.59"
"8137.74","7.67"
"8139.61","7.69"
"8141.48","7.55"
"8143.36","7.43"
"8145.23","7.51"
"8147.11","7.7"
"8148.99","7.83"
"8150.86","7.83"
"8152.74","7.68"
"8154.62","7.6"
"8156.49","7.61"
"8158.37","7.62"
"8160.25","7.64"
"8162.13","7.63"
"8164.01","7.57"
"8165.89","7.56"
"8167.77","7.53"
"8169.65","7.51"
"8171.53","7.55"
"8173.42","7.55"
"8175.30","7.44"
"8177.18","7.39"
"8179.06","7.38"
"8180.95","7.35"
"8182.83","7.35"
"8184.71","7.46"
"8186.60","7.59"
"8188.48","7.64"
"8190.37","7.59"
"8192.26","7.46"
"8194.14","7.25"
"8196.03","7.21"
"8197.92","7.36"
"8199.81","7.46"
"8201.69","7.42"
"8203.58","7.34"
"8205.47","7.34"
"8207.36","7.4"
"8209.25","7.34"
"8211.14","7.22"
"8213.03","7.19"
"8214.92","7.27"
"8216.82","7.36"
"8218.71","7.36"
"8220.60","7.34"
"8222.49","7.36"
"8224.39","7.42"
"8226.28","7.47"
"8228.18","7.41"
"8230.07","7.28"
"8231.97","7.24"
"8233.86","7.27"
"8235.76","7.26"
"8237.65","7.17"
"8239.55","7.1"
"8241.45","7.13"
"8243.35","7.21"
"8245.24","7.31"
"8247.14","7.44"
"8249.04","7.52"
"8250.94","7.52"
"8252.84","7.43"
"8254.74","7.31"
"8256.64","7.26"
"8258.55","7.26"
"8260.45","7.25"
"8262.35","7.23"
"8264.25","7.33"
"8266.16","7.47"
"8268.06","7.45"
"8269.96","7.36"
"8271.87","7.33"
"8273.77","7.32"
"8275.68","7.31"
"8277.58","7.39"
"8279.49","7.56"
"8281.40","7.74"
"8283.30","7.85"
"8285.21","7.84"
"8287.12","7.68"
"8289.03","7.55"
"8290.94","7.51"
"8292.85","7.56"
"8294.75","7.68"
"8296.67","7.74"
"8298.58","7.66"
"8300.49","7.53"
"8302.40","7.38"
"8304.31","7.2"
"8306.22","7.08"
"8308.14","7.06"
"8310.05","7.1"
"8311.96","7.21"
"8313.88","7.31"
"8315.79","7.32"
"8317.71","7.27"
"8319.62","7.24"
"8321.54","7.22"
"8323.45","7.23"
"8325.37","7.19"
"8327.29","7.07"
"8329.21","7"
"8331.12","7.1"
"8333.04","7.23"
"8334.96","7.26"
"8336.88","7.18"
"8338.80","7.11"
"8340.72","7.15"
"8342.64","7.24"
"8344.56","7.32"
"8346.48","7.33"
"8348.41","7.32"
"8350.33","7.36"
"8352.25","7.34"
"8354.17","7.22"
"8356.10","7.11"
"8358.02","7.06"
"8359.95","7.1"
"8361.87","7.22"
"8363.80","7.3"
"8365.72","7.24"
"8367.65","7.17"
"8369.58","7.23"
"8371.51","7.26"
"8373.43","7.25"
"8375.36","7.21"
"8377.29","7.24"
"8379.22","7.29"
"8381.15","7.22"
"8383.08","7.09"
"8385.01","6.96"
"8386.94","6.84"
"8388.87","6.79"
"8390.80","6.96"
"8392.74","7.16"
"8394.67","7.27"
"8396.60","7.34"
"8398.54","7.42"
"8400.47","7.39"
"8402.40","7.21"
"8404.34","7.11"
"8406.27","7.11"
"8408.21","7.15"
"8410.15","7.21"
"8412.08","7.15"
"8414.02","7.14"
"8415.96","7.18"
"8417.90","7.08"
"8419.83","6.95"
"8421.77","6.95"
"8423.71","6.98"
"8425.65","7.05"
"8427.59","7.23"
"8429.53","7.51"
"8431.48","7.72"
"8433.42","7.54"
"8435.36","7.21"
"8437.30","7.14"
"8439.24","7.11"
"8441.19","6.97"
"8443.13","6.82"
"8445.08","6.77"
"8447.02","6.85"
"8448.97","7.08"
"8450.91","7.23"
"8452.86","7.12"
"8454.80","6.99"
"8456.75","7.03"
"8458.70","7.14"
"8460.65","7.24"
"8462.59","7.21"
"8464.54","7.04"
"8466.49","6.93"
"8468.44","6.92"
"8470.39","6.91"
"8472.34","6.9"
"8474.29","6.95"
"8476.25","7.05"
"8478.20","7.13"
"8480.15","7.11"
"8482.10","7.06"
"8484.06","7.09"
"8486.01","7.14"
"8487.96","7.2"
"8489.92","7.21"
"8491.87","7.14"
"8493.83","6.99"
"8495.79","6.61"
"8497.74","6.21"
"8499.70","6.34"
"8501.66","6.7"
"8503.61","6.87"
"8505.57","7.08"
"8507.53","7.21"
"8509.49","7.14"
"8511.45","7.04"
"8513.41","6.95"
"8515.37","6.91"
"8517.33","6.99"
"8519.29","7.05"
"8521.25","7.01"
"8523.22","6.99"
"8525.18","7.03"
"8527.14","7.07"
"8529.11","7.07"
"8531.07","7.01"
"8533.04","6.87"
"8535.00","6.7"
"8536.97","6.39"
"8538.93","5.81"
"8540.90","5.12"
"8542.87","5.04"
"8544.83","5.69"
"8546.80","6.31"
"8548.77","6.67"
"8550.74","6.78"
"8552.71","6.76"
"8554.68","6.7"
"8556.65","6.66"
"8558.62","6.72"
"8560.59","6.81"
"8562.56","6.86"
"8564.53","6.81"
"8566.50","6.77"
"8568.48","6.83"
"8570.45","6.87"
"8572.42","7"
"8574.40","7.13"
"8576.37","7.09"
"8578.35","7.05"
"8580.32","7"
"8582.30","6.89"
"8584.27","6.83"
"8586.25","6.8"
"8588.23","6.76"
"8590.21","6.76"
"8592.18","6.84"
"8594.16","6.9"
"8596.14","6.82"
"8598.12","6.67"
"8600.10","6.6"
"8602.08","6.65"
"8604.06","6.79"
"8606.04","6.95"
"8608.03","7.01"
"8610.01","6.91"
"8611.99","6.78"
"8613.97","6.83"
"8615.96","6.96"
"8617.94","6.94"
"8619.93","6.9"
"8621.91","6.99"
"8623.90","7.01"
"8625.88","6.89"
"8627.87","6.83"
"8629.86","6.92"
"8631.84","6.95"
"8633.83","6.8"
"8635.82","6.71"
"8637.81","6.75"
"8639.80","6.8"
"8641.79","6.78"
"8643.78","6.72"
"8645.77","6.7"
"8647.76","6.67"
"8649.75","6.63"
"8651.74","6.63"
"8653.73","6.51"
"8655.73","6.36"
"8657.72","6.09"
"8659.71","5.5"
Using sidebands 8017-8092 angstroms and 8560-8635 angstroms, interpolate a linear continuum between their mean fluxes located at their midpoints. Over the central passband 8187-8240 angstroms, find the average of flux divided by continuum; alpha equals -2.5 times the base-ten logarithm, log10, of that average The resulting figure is 0.024 mag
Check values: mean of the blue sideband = 7.77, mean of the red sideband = 6.87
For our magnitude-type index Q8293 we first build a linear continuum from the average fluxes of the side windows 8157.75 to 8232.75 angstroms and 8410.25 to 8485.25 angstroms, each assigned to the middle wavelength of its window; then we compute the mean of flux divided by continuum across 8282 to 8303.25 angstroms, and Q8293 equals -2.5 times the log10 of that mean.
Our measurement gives -0.050 mag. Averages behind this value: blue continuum 7.42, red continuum 7.09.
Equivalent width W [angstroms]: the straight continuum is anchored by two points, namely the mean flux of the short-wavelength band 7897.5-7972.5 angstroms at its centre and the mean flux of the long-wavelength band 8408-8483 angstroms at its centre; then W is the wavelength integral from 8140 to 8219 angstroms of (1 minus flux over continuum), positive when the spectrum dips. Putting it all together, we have 0.7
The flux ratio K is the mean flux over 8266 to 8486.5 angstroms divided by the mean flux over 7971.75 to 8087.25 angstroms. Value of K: 0.92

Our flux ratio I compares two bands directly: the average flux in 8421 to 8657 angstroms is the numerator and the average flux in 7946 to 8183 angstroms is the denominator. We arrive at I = 0.9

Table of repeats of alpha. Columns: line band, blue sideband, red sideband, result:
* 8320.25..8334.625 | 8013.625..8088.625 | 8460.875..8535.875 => 0.019 mag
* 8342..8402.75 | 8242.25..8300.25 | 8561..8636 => 0.012 mag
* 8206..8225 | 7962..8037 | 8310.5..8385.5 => 0.021 mag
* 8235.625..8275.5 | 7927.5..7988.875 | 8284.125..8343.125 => 0.015 mag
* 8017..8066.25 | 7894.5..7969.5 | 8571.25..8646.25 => -0.007 mag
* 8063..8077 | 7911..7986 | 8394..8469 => 0.019 mag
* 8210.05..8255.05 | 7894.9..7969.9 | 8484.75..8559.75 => 0.003 mag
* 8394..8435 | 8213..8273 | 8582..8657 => -0.021 mag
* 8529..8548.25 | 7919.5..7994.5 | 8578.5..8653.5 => 0.129 mag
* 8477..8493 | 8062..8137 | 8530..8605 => -0.047 mag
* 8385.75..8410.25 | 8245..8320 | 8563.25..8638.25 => 0.011 mag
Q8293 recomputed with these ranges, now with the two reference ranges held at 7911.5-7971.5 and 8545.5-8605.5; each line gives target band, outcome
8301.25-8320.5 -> 0.01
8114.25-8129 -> -0.01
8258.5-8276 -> 0.00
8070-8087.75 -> 0.01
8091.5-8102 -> 0.02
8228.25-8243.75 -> 0.03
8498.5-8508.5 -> 0.02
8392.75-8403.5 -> -0.03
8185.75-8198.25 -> 0.01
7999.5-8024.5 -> -0.01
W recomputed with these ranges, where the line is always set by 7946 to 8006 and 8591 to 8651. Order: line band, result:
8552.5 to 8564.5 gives 0.3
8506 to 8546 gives 1.8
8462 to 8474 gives 0.2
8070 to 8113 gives 0.3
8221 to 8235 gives 0.2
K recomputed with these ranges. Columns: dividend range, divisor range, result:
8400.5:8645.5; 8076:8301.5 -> 0.92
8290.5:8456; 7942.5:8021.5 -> 0.91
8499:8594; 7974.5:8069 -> 0.86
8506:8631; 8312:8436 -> 0.94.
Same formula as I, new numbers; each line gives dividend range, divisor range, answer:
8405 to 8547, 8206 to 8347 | 0.94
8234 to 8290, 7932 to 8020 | 0.94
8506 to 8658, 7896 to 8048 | 0.85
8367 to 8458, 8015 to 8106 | 0.92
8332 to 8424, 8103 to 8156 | 0.93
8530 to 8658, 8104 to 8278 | 0.90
